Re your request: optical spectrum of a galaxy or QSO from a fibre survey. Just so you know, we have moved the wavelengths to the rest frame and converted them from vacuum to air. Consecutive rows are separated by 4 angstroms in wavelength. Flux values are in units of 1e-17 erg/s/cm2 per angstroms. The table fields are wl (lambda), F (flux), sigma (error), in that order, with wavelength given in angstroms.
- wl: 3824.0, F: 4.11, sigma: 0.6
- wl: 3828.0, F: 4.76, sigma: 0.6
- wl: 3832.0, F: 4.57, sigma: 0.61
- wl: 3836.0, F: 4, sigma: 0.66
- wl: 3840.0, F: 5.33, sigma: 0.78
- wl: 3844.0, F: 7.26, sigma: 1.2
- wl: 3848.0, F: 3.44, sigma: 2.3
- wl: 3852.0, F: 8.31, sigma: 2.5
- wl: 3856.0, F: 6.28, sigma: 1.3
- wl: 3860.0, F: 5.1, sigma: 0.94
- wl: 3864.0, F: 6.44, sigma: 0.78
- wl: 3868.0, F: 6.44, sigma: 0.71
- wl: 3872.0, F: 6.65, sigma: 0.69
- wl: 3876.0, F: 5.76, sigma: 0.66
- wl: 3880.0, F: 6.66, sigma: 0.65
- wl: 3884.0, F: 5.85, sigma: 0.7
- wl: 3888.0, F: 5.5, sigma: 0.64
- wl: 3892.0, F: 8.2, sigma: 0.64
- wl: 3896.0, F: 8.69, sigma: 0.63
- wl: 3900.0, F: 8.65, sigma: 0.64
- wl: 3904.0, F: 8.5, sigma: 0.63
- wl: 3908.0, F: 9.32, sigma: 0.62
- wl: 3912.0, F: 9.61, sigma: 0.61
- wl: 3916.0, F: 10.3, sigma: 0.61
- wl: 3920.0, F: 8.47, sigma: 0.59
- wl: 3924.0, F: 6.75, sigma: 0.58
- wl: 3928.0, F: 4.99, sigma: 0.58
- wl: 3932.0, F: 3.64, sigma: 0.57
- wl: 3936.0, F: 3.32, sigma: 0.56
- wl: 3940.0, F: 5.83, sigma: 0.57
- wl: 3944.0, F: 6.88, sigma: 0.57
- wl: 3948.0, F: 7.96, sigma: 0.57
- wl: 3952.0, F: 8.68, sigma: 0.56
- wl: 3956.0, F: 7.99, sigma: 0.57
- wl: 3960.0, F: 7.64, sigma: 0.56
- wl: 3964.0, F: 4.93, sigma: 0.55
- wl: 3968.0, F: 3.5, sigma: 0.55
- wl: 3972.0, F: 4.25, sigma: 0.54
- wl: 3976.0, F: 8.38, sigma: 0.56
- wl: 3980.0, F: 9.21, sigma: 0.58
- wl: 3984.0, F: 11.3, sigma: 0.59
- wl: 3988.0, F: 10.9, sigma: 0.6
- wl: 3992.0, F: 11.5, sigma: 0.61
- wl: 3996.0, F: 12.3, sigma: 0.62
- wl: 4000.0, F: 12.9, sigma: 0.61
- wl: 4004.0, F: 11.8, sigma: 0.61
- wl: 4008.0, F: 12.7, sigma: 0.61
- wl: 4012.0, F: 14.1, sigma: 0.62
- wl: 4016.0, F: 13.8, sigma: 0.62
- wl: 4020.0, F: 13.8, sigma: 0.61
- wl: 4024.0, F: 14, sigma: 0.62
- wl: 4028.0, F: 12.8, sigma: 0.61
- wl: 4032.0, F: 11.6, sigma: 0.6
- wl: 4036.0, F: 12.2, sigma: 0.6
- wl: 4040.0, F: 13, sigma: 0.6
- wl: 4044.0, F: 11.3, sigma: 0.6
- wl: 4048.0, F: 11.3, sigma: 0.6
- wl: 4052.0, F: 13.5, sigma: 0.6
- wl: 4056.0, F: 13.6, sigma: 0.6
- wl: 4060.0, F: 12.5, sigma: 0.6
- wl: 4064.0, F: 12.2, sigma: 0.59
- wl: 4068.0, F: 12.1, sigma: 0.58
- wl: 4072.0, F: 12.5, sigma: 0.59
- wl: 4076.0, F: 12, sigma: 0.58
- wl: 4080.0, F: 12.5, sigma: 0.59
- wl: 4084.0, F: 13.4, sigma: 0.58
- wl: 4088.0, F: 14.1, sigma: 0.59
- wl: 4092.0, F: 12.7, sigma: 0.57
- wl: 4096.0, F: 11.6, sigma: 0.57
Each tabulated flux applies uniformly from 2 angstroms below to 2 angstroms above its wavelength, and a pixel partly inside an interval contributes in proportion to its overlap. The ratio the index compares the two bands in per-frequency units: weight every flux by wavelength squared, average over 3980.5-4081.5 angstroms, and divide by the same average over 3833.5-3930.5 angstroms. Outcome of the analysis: 1.9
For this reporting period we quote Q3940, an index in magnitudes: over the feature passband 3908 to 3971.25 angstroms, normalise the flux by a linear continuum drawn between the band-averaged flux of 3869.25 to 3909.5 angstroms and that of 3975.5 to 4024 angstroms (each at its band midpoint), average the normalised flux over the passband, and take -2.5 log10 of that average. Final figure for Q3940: 0.35 mag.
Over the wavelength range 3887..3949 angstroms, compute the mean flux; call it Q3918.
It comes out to 7.31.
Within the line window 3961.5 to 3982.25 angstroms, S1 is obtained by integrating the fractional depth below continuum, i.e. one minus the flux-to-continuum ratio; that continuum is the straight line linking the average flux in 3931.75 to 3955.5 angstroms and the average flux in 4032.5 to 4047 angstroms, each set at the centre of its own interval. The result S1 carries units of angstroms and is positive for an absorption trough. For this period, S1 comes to 5.00 angstroms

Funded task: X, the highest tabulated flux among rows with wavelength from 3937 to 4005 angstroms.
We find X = 12.9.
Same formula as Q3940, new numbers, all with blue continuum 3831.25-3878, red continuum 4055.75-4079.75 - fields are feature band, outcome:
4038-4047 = -0.04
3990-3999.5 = -0.19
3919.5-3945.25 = 0.43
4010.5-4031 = -0.23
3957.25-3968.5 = 0.50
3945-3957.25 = 0.09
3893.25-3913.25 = -0.21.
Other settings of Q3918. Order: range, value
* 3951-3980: 6.59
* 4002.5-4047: 12.8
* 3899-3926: 8.81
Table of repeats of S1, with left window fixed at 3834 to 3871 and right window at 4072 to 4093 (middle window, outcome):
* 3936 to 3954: 3.8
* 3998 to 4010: -2.2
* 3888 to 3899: -1.2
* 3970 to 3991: 1.9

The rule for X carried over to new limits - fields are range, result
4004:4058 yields 14.1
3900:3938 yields 10.3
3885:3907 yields 8.69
